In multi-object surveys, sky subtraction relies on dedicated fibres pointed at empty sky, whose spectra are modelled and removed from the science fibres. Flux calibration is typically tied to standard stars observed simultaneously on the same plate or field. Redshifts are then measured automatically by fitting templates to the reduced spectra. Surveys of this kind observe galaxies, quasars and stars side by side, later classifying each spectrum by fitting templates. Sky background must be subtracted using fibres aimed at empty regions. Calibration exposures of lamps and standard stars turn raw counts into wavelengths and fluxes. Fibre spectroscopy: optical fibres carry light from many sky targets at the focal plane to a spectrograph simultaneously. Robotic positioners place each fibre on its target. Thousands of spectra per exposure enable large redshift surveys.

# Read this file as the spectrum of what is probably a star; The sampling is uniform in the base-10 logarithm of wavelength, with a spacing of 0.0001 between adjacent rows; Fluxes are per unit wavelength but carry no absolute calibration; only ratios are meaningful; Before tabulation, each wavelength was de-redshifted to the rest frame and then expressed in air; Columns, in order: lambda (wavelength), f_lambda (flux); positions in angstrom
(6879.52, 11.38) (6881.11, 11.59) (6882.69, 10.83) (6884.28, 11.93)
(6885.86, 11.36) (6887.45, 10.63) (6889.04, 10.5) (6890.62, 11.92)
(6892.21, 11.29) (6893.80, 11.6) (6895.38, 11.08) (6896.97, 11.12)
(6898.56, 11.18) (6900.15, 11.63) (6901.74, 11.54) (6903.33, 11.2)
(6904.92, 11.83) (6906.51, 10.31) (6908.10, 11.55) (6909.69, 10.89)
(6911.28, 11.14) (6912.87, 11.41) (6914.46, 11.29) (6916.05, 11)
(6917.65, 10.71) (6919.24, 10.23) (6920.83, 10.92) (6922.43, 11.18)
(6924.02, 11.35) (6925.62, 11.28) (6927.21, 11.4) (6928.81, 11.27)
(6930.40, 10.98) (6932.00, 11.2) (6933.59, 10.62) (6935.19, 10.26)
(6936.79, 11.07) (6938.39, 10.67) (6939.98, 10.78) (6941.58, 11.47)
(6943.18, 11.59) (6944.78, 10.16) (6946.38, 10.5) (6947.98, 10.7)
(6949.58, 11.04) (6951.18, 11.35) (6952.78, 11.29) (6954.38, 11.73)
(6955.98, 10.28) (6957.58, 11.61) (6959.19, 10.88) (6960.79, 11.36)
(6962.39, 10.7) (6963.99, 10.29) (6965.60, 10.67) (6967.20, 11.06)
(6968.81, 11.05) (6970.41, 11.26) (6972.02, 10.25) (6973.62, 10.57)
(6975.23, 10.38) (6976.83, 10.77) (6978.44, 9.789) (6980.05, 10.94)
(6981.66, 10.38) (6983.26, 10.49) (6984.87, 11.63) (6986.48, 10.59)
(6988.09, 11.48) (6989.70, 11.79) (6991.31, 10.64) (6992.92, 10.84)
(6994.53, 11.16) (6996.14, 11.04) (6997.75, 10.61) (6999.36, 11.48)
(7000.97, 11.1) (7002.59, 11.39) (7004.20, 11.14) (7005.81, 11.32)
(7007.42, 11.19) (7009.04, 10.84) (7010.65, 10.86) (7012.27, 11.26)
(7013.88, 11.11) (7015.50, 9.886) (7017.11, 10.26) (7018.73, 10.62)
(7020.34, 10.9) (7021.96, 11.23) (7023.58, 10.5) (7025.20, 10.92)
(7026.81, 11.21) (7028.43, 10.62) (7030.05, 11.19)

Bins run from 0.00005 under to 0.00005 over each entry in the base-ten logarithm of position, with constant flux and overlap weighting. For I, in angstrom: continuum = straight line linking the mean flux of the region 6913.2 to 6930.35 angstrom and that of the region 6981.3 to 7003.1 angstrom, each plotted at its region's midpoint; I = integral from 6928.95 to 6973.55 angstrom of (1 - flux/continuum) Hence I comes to 0.58 angstrom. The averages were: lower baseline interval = 11.1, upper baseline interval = 11.1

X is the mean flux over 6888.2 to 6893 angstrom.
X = 11.2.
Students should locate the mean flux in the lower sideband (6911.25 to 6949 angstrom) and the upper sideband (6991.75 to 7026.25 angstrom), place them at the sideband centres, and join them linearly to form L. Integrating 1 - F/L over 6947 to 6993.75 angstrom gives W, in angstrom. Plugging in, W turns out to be 0.3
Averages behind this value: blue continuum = 11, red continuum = 10.9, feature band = 10.9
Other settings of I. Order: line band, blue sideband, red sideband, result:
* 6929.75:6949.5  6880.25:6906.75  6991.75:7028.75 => 0.54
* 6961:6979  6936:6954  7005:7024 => 0.46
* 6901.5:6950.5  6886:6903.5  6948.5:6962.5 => 0.82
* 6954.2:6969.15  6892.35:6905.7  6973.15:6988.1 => -0.13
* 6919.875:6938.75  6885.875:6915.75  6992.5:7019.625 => 0.23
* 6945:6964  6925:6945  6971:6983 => -0.41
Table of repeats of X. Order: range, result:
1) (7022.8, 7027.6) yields 10.9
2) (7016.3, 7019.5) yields 10.4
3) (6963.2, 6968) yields 10.7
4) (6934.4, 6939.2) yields 10.7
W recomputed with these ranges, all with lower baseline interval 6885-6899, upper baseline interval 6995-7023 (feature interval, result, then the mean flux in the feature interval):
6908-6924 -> 0.2 angstrom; 11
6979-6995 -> 0.0 angstrom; 11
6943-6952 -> 0.2 angstrom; 10.8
